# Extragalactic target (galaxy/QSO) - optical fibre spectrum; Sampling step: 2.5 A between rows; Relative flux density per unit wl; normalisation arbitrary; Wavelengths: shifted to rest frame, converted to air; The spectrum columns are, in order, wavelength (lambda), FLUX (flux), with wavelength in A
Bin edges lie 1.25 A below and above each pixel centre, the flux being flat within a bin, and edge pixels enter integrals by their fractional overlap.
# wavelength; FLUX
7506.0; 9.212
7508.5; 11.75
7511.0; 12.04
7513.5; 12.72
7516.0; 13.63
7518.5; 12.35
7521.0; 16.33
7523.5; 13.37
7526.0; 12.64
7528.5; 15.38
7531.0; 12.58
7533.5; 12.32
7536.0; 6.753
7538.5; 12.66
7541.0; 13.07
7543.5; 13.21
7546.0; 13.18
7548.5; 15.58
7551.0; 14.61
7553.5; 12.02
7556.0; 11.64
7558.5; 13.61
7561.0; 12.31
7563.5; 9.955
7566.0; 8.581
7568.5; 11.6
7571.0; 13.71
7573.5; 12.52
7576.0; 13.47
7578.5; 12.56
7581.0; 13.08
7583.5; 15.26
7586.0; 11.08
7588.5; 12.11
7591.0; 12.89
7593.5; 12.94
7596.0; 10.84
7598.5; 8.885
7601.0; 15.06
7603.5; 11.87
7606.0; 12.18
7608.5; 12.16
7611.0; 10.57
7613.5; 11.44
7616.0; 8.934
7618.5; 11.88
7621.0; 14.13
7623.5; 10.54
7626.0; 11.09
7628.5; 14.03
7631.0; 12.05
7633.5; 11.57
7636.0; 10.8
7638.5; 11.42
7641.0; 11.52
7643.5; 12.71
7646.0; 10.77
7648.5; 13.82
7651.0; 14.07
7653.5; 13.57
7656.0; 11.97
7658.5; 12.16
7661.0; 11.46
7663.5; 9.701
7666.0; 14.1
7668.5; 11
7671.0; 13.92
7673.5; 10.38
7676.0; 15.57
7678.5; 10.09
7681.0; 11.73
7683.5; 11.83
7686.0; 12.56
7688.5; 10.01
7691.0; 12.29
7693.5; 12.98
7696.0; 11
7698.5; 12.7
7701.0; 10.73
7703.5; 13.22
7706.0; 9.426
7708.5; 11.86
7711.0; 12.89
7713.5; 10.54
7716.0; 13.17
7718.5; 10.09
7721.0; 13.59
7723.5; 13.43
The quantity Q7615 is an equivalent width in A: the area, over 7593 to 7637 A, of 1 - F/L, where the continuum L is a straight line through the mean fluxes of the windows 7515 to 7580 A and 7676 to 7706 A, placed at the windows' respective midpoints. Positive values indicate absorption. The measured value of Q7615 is 2.0 A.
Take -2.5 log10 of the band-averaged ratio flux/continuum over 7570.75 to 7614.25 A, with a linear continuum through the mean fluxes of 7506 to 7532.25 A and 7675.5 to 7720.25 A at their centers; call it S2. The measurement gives 0.02 mag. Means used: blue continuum 13.1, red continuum 11.8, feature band 12.3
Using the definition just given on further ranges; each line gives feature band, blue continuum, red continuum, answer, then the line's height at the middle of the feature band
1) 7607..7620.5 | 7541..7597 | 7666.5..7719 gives 0.11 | 12.3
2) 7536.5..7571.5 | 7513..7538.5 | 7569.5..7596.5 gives 0.03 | 12.8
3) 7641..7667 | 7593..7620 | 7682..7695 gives -0.06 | 11.7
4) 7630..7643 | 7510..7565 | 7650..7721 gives 0.07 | 12.3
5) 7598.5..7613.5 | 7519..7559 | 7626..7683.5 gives 0.05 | 12.5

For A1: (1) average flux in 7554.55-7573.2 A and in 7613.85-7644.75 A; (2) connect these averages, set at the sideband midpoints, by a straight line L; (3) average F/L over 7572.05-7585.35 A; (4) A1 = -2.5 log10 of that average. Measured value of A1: -0.139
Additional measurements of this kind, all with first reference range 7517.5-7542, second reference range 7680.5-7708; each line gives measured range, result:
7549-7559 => -0.045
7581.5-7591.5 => -0.040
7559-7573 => 0.098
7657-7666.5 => 0.019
